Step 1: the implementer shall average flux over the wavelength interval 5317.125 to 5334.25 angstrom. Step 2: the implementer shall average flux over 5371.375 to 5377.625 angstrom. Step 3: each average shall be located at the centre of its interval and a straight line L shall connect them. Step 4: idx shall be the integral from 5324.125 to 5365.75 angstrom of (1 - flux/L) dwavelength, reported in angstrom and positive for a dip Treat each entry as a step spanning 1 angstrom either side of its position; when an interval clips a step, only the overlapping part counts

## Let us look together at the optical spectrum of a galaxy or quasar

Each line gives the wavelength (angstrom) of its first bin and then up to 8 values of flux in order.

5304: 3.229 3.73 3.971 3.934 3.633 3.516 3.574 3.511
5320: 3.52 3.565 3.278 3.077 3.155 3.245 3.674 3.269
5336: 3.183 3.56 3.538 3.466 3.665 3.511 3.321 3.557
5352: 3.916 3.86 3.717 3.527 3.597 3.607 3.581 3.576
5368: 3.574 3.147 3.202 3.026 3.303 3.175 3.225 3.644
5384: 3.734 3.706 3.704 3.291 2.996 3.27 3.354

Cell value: -2.6 angstrom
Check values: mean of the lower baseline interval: 3.37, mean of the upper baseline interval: 3.18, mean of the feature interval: 3.5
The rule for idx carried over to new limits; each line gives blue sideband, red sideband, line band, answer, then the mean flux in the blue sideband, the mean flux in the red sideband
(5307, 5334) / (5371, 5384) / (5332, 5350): -0.16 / 3.5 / 3.3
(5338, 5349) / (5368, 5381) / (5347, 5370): -1.63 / 3.51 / 3.21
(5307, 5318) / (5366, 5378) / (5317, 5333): 1.05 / 3.71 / 3.27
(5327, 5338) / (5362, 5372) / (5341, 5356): -1.03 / 3.33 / 3.46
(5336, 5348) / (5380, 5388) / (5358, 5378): 1.04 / 3.5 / 3.64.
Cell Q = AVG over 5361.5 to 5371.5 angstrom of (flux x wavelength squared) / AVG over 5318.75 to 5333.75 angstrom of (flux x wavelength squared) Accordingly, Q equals 1.1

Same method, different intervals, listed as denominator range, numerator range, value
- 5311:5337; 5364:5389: 1.03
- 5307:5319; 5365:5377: 0.92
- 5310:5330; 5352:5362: 1.09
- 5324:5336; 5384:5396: 1.07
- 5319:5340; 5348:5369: 1.09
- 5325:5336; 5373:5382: 1.00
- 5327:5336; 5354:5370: 1.09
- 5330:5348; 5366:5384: 0.97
